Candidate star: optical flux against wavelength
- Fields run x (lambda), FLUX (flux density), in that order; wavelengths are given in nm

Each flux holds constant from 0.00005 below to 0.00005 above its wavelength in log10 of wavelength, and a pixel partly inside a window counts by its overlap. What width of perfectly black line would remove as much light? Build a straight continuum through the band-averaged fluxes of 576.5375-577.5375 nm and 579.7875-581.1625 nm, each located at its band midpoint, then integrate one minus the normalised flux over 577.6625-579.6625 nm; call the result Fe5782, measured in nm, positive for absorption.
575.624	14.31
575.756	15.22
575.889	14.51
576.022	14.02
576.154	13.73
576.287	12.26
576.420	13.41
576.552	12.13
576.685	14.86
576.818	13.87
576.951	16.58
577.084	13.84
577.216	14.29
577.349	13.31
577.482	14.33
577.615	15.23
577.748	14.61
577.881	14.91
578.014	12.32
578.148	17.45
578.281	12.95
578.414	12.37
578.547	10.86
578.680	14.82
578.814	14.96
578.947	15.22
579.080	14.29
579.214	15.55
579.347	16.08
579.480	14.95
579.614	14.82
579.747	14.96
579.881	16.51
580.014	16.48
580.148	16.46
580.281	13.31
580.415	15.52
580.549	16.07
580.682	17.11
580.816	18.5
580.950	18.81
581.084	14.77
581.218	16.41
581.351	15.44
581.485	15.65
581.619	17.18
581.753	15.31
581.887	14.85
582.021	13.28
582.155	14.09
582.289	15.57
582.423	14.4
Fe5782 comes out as 0.11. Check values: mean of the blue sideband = 14.3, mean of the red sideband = 16.3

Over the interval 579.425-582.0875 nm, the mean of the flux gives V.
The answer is 15.8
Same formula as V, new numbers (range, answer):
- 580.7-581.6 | 16.6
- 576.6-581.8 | 15.1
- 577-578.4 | 14.3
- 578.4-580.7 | 15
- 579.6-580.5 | 15.5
